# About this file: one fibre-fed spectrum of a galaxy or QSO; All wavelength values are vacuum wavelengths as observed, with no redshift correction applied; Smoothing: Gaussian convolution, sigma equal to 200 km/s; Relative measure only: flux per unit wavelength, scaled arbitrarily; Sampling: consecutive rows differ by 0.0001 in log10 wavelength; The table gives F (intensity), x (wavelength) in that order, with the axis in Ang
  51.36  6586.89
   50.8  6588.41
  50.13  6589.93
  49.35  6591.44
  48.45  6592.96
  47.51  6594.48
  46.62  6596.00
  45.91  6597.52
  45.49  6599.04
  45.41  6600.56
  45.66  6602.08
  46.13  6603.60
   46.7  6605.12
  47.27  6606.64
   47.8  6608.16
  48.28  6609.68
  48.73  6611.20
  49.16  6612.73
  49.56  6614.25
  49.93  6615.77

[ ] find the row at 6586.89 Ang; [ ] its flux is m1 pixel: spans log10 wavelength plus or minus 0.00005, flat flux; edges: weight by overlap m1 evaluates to 51.36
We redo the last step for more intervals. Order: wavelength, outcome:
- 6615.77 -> 49.93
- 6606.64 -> 47.27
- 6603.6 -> 46.13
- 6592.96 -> 48.45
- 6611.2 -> 48.73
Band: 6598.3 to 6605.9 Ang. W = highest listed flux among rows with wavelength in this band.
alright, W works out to 46.7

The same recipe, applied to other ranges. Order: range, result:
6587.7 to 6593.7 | 50.8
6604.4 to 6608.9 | 47.8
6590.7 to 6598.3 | 49.35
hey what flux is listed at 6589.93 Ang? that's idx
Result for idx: 50.13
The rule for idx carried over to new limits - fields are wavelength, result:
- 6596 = 46.62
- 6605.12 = 46.7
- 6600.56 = 45.41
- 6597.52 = 45.91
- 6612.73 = 49.16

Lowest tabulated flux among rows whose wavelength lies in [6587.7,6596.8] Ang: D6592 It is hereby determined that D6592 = 46.62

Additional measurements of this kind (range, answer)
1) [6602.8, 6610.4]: 46.13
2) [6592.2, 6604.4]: 45.41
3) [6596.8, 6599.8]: 45.49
